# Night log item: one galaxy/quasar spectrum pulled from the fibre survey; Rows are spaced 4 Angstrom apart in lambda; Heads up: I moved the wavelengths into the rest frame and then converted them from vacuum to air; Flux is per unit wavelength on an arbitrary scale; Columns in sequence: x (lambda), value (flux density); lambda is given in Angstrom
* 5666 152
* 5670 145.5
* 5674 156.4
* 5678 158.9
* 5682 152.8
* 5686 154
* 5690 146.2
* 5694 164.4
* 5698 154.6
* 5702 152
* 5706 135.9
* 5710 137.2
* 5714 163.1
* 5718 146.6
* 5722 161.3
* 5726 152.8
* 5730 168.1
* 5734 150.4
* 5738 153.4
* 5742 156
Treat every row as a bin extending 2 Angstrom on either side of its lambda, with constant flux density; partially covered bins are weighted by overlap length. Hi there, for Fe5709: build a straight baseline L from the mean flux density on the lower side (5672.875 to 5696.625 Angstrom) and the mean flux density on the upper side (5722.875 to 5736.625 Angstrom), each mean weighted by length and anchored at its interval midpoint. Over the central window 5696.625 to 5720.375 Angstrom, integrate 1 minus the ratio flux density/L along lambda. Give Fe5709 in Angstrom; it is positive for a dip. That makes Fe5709 1.2 Angstrom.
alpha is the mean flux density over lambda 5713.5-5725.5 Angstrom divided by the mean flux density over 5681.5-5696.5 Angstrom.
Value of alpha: 1.0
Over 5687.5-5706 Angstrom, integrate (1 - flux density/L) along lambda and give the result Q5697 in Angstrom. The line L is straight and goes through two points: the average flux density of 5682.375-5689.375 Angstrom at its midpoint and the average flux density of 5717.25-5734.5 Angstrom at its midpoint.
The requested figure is 0.1 Angstrom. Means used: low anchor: 152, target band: 152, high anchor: 157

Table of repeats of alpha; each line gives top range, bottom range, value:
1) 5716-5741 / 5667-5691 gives 1.02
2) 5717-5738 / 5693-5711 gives 1.05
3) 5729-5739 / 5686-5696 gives 1.01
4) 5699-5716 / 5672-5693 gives 0.96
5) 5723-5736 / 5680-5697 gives 1.02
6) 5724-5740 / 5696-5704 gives 1.02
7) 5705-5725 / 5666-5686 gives 0.98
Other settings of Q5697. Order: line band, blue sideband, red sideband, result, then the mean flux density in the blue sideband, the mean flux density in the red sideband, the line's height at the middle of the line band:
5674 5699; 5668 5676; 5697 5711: -1.2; 151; 145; 148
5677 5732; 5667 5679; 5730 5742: 0.3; 153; 155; 154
